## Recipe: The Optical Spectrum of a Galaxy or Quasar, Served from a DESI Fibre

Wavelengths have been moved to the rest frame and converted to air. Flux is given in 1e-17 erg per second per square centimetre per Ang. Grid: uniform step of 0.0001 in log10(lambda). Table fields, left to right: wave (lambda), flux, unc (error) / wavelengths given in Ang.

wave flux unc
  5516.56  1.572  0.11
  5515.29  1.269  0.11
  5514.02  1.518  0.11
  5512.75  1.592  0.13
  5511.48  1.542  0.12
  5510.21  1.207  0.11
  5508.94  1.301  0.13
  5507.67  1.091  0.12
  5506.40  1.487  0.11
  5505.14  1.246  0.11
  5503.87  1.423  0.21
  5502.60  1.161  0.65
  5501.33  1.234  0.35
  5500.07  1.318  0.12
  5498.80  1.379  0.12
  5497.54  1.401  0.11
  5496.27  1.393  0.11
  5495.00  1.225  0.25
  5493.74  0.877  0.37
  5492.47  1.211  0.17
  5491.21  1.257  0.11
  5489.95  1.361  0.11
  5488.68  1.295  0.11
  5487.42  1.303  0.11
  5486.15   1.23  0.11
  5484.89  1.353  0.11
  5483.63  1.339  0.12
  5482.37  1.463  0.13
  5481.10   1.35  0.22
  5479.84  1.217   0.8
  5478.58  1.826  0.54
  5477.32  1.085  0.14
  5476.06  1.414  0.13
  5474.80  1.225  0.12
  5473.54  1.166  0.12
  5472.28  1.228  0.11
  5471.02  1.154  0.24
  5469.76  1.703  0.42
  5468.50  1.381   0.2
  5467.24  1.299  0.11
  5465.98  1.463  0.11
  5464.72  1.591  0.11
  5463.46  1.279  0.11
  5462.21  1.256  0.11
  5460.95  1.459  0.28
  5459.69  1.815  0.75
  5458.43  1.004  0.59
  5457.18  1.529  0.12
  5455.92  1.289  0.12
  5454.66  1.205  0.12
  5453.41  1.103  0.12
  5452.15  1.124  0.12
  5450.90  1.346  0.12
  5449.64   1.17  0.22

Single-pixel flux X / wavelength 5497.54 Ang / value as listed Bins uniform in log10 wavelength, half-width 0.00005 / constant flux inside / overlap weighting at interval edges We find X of 1.401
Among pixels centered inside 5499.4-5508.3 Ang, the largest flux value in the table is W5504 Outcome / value 1.487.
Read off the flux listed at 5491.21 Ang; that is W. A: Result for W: 1.257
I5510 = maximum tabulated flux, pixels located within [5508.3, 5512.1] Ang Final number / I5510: 1.542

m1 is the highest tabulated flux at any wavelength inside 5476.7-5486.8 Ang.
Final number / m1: 1.826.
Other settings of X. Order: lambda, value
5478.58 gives 1.826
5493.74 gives 0.877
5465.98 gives 1.463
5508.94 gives 1.301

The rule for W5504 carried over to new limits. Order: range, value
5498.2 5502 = 1.379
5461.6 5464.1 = 1.279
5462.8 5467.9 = 1.591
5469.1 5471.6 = 1.703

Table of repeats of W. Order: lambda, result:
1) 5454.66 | 1.205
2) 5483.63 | 1.339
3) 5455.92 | 1.289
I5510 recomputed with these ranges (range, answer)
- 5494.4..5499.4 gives 1.401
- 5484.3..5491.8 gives 1.361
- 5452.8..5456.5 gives 1.289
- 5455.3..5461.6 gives 1.815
